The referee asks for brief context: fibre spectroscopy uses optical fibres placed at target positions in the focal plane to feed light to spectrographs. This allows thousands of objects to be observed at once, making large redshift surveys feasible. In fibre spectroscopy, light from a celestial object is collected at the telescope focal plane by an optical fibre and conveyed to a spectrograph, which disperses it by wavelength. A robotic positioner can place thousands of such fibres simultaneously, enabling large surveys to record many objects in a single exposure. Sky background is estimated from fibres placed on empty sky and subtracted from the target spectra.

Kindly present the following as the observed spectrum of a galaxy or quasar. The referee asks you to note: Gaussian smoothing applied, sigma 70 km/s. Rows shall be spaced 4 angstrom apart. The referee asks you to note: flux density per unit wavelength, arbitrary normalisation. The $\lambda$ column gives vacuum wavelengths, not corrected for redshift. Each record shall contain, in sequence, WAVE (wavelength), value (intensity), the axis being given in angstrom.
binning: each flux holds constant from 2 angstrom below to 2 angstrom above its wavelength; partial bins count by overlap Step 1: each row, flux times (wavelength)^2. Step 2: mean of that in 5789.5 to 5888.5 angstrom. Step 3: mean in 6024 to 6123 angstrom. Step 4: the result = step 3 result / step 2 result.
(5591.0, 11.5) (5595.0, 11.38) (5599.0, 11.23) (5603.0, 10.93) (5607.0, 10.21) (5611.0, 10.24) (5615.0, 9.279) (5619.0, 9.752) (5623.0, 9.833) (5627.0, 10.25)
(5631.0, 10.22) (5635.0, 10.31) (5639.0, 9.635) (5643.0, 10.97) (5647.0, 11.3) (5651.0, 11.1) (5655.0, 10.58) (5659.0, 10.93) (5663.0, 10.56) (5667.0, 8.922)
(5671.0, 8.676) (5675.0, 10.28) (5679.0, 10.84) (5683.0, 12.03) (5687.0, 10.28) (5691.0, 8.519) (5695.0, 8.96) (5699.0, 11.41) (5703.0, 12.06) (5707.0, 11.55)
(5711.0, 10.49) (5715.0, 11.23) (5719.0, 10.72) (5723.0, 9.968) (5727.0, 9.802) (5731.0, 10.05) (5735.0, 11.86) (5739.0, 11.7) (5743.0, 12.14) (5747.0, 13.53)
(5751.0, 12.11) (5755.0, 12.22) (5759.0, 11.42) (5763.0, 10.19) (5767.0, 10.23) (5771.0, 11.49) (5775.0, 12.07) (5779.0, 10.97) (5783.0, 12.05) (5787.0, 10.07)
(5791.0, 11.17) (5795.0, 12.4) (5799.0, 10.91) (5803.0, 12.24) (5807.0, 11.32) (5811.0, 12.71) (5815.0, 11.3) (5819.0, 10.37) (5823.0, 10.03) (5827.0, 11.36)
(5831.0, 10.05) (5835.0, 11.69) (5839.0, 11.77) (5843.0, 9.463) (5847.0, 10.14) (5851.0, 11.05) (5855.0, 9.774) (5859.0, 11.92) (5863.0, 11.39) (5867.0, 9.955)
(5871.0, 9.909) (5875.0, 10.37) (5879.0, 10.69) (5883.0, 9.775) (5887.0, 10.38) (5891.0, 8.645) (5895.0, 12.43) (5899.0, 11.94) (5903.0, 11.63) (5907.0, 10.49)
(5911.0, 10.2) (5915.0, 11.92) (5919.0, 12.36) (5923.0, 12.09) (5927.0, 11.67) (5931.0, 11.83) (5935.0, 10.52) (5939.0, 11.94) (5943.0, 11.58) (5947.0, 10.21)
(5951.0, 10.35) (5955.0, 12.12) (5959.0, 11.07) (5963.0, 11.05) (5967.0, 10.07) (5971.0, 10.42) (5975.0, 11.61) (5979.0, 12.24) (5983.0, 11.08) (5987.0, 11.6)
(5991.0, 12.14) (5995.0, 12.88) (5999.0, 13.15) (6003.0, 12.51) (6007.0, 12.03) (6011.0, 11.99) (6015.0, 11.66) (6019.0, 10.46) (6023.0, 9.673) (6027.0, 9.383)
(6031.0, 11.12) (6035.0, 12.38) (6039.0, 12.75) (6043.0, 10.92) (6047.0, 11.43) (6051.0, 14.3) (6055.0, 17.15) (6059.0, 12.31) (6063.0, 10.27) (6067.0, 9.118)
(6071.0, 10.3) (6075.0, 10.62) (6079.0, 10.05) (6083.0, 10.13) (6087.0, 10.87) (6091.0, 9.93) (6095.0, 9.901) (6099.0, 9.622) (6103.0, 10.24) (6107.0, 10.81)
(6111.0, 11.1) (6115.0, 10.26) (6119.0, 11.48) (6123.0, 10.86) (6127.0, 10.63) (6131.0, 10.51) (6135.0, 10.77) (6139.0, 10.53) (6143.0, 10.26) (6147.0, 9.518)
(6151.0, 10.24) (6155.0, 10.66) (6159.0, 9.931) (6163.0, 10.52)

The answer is 1.10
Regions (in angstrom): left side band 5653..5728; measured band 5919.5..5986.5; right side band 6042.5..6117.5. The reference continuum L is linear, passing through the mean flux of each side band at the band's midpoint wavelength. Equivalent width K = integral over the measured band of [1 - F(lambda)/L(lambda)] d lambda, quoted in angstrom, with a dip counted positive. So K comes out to -2.8 angstrom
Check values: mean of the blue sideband 10.4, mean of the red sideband 11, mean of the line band 11.3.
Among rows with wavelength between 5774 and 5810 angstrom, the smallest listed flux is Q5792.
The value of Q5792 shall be 10.07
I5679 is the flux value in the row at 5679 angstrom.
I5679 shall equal 10.84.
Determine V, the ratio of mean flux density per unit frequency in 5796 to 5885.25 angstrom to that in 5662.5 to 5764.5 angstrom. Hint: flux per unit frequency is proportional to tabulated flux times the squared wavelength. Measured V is 1.0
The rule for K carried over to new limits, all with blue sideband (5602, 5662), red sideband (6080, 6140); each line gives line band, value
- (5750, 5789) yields -3.2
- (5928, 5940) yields -1.1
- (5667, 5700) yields 1.2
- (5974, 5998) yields -3.5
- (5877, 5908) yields -0.9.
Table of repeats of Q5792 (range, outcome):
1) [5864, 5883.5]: 9.775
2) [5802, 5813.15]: 11.32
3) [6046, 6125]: 9.118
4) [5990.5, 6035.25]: 9.383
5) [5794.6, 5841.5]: 10.03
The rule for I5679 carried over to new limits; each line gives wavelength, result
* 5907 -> 10.49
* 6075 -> 10.62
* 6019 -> 10.46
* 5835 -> 11.69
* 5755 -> 12.22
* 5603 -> 10.93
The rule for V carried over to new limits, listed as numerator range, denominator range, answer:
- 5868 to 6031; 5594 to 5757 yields 1.15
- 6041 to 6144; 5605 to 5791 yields 1.17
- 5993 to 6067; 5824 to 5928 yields 1.16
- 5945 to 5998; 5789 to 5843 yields 1.06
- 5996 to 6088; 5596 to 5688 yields 1.27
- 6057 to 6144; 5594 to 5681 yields 1.19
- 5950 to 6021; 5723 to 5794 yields 1.11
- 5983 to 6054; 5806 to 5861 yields 1.15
